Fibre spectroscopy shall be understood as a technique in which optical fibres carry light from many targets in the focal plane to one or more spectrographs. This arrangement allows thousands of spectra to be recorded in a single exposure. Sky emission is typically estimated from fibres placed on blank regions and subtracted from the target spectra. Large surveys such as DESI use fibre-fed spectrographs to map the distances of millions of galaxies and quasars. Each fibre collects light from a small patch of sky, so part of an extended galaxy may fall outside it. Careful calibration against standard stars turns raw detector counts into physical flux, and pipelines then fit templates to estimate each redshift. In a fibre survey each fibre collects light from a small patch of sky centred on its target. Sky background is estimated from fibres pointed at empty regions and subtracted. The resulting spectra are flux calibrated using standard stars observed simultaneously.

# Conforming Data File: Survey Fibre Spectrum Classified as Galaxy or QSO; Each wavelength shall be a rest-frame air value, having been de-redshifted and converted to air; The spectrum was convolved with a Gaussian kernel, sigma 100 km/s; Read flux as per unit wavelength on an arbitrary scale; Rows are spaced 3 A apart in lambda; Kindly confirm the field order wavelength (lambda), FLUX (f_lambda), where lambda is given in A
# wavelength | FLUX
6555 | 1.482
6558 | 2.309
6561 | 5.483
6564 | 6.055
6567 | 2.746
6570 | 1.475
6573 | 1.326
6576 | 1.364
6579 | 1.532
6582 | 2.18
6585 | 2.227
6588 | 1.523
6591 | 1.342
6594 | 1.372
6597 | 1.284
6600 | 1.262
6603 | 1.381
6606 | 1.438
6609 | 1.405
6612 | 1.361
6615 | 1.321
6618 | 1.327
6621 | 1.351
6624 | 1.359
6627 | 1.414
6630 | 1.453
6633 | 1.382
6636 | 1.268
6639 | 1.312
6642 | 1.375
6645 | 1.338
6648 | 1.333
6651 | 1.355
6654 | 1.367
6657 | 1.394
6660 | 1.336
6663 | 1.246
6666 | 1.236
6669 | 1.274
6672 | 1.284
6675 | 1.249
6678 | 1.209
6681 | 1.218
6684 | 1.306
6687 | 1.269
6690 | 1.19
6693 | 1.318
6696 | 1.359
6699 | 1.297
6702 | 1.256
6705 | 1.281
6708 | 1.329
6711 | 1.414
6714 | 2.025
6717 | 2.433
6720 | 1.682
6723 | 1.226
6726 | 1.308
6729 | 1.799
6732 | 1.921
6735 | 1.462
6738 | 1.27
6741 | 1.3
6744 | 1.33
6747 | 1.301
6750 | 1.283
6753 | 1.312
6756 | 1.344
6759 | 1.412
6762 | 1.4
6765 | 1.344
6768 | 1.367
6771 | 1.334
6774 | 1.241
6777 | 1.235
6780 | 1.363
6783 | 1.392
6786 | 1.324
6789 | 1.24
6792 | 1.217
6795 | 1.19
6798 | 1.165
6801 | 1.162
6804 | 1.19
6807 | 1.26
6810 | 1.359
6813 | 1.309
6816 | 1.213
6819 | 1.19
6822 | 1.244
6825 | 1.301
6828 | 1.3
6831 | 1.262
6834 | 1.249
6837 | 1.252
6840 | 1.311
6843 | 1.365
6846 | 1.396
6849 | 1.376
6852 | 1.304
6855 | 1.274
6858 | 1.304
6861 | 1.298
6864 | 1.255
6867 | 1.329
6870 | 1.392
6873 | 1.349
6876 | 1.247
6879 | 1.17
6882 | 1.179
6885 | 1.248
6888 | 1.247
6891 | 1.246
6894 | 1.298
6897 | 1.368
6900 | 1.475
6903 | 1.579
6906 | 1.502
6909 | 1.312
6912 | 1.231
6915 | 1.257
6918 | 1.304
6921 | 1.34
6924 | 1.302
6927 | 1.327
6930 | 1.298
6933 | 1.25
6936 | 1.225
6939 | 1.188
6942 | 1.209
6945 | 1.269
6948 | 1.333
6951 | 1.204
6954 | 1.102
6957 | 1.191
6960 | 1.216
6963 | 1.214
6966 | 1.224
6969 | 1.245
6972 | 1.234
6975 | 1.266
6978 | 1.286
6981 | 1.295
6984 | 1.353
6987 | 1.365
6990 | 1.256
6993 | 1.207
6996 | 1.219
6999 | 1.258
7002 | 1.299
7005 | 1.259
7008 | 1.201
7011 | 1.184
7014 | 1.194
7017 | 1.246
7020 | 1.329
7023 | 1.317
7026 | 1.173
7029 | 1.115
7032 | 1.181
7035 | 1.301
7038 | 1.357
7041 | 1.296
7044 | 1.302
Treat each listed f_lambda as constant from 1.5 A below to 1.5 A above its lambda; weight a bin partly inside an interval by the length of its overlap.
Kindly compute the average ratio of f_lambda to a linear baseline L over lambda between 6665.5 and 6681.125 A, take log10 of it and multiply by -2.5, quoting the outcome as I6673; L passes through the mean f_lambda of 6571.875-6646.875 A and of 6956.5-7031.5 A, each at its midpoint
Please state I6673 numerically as 0.13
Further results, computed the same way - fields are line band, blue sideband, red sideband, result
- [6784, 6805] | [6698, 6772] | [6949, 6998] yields 0.16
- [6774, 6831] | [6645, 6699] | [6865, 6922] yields 0.04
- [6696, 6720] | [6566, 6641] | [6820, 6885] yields -0.12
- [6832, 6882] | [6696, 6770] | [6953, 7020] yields 0.04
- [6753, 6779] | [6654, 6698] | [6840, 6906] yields -0.03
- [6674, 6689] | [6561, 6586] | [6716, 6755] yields 0.43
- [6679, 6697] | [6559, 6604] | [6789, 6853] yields 0.36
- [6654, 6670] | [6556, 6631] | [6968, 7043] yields 0.34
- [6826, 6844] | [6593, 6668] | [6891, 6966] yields 0.02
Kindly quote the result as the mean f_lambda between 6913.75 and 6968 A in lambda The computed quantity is 1.25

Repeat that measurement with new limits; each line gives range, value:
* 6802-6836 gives 1.26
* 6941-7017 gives 1.24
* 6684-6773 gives 1.43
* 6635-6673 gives 1.32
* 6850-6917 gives 1.31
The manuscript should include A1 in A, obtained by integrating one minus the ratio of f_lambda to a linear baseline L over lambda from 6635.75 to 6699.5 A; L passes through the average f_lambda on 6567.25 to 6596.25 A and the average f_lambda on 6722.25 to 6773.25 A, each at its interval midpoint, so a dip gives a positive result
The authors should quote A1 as 9.01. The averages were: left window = 1.64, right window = 1.4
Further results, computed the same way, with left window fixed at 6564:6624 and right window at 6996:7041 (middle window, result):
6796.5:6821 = 3.59 A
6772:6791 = 2.21 A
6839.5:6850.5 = 0.33 A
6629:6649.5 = 3.25 A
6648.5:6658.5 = 1.40 A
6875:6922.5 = 1.54 A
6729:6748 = 0.59 A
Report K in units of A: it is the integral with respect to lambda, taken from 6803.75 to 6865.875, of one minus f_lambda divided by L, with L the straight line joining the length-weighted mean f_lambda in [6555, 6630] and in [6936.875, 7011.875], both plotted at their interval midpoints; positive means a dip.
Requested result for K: 8.0 A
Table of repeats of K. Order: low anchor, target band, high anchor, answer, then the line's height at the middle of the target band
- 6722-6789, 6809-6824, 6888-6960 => 0.93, 1.34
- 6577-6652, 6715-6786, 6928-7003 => -3.90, 1.36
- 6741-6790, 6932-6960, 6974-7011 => 1.36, 1.28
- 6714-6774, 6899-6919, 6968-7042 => -0.64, 1.34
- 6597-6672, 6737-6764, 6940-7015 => -0.42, 1.31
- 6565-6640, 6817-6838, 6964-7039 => 1.79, 1.37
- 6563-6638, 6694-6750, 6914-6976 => 0.68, 1.51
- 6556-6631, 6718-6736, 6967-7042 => 0.98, 1.69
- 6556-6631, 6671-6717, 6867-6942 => 8.90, 1.7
